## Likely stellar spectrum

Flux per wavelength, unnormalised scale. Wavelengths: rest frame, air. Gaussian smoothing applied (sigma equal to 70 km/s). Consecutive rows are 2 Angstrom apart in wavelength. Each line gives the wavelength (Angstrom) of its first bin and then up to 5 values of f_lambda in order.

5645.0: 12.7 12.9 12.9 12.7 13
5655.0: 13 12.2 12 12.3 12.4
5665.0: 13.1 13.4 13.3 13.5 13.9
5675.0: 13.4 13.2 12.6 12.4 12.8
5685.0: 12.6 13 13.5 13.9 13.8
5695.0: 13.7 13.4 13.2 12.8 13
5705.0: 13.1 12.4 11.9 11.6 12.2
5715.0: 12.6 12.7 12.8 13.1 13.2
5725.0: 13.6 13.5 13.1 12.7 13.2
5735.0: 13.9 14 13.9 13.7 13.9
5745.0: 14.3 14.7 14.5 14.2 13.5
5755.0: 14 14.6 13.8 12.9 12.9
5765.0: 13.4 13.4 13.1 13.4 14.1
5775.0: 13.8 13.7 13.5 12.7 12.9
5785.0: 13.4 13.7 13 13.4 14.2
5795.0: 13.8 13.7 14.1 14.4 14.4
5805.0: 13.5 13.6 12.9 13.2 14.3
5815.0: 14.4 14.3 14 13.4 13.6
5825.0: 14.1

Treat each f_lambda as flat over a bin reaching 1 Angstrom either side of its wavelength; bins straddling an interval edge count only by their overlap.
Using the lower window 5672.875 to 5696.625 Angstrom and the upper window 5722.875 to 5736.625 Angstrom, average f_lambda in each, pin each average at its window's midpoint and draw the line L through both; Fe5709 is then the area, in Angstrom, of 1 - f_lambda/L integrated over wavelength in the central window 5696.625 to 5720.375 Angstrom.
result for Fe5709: 1.2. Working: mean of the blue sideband 13.2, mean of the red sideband 13.4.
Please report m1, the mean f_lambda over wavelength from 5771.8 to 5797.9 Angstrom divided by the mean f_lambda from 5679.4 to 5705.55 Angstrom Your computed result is 1.0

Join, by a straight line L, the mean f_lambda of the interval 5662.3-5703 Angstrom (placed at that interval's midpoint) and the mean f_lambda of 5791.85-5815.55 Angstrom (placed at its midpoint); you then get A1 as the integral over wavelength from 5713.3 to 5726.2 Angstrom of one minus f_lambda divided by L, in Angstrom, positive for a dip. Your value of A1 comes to 0.4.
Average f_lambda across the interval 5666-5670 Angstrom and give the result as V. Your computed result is 13.4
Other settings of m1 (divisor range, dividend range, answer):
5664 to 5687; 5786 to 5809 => 1.05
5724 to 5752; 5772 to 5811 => 0.99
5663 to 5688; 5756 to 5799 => 1.03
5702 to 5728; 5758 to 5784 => 1.05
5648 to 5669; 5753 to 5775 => 1.07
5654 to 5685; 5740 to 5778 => 1.07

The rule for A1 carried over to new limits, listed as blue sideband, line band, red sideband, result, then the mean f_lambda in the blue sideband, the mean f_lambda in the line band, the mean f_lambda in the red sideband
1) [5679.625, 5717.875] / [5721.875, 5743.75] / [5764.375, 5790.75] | -0.69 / 12.9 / 13.5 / 13.4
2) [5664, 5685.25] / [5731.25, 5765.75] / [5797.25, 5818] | -0.68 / 13.1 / 13.8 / 13.9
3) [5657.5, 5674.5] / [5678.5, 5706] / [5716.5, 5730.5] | -0.18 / 13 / 13.1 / 13.1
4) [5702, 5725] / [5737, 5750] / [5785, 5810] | -1.13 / 12.6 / 14.2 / 13.7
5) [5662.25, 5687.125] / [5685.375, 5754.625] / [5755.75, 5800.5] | -0.23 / 13.1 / 13.3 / 13.5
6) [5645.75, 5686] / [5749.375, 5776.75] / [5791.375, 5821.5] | -0.15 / 12.9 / 13.6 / 13.9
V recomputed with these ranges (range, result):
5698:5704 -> 13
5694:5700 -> 13.4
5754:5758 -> 14.3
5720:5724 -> 13.1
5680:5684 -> 12.6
